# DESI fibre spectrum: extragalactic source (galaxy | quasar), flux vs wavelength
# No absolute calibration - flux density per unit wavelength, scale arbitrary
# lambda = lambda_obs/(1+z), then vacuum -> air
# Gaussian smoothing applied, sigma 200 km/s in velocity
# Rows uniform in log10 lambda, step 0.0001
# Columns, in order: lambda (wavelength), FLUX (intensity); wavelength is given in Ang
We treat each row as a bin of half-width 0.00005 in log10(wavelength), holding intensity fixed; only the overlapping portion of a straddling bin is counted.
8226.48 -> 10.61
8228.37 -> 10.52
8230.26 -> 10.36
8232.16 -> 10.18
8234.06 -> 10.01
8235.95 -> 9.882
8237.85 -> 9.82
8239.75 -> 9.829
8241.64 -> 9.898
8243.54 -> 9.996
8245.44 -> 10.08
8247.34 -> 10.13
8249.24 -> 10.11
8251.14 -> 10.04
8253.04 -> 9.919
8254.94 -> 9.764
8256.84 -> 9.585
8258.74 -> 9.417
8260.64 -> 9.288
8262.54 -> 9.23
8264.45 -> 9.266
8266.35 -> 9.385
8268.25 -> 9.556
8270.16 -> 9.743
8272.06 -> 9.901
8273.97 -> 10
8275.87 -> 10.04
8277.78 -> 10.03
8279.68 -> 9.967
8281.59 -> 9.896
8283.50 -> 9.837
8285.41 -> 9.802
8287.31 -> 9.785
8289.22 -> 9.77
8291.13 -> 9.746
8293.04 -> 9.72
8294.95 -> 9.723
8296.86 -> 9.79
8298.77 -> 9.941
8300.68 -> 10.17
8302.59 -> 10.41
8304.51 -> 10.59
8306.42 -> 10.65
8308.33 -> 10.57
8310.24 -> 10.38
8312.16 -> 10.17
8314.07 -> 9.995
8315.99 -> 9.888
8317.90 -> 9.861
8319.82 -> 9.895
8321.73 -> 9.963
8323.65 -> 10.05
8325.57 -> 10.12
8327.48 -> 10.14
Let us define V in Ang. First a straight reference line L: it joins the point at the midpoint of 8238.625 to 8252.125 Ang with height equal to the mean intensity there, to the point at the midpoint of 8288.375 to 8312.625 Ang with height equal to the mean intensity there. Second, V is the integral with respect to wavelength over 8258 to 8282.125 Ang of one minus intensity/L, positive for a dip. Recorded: 0.9 Ang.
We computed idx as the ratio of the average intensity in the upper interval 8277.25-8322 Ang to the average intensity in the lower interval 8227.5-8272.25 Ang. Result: 1.0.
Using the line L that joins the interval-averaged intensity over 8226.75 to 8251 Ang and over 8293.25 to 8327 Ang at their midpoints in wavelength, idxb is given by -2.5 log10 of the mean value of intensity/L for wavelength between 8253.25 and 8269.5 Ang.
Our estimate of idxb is 0.07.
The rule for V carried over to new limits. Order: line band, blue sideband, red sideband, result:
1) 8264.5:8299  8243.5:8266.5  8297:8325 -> 0.5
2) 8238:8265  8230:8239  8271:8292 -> 0.6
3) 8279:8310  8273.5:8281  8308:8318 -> 0.1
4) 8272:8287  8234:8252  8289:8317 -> 0.2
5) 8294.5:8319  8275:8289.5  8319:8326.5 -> -0.5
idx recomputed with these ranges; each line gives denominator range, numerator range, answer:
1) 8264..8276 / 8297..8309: 1.07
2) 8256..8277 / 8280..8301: 1.03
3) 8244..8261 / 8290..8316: 1.03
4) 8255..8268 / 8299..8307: 1.11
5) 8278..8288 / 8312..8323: 1.01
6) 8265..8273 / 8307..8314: 1.07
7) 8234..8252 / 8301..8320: 1.03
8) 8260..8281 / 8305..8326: 1.05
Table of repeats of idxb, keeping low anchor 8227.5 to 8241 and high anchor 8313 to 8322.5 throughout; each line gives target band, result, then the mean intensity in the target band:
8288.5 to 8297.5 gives 0.03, 9.75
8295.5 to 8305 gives -0.02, 10.1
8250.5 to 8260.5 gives 0.04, 9.7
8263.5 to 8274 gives 0.05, 9.61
